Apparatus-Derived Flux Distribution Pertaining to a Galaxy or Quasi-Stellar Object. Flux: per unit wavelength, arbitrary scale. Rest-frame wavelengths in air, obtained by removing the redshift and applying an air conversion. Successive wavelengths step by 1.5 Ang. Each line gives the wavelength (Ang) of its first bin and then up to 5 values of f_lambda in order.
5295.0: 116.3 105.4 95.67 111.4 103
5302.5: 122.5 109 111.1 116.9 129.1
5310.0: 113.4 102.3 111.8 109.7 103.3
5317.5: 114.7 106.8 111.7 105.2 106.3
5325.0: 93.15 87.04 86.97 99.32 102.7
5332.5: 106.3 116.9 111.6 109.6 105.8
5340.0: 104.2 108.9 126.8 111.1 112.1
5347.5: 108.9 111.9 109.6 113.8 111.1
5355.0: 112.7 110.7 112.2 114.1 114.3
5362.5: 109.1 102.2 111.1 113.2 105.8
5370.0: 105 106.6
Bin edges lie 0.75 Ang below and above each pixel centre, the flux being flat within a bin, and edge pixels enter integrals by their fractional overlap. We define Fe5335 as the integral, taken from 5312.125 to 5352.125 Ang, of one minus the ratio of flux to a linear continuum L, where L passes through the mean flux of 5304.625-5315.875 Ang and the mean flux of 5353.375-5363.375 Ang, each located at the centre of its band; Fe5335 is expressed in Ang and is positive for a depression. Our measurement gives 1.9 Ang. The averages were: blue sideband 113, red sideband 112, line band 107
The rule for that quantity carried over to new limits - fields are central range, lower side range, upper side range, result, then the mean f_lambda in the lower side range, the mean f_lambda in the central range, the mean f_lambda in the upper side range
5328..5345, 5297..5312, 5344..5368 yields 0.4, 111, 108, 111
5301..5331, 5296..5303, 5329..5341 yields 0.0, 107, 107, 107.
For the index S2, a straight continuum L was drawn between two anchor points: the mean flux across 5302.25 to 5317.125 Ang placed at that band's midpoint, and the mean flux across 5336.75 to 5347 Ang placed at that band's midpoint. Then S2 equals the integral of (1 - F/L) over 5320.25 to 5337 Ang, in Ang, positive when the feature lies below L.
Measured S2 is 1.4 Ang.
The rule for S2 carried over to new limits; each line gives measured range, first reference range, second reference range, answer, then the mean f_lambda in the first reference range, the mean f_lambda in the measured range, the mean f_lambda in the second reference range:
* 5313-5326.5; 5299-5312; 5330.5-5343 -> 0.7 Ang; 113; 106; 109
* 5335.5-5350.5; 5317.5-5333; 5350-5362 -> -0.5 Ang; 101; 111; 112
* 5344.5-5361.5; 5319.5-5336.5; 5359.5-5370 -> -0.7 Ang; 103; 112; 109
